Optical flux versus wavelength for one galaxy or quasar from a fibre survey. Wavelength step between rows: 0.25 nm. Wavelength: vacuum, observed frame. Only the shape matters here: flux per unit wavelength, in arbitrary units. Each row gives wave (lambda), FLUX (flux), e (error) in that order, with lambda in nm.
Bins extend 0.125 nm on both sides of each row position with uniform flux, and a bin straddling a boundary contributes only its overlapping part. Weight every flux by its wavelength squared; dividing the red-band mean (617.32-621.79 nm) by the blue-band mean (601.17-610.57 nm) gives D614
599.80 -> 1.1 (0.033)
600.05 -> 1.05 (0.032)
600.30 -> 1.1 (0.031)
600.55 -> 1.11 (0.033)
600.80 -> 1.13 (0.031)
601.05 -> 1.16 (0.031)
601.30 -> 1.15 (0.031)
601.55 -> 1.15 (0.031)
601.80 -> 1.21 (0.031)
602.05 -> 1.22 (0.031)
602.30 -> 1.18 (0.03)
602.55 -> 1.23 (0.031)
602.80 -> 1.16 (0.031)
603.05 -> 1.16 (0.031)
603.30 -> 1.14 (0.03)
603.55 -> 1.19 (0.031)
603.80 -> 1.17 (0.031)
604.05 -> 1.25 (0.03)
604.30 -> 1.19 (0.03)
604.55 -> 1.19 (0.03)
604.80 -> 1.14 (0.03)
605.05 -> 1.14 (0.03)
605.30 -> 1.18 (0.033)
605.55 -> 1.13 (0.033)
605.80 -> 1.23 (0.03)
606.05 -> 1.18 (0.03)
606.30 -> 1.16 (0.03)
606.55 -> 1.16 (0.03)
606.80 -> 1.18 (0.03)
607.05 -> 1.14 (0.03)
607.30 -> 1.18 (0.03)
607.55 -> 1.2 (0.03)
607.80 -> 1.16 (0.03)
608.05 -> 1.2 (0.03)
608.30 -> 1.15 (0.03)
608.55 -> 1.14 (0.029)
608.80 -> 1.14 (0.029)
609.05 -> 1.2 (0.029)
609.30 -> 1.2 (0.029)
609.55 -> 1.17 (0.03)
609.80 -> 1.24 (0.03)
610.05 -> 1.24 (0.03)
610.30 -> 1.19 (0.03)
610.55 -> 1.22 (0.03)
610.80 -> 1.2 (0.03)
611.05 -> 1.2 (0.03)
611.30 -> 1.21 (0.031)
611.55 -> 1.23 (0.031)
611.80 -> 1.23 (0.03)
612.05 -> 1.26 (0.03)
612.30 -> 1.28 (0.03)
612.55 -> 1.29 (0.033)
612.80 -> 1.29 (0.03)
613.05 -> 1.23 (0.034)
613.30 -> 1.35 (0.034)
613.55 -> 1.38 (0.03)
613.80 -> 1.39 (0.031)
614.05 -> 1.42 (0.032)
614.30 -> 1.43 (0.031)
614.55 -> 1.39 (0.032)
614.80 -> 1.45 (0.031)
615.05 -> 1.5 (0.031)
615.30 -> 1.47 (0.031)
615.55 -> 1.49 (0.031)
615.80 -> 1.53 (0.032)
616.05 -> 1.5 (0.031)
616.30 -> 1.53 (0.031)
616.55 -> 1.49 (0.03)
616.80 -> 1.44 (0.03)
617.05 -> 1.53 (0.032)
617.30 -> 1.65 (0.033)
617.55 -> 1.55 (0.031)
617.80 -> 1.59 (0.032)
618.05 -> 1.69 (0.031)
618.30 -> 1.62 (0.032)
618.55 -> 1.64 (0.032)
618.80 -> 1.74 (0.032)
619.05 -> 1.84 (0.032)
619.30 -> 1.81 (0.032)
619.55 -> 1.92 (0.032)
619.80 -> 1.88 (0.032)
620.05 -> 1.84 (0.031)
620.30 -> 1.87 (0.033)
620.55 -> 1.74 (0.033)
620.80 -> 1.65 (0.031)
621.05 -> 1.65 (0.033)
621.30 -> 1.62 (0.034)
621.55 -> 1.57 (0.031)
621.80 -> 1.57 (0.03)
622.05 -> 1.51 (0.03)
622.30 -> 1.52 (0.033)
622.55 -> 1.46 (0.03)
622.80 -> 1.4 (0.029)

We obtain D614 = 1.52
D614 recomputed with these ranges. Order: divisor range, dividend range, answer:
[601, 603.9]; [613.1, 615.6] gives 1.25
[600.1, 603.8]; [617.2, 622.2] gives 1.55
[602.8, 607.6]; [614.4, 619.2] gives 1.38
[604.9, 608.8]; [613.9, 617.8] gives 1.32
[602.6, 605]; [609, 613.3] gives 1.07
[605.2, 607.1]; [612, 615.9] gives 1.21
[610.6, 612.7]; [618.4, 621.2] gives 1.47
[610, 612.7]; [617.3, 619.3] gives 1.39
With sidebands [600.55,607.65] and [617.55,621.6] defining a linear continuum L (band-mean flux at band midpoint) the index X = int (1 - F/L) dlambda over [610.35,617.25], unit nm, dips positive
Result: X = 0.70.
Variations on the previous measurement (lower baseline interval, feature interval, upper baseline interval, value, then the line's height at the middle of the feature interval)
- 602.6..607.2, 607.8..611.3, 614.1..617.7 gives 0.32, 1.31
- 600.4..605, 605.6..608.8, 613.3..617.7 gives 0.27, 1.28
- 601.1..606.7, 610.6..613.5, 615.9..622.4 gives 0.36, 1.43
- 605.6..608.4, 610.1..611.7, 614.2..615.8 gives 0.13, 1.31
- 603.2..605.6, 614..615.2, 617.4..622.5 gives 0.06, 1.51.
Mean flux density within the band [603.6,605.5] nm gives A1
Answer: 1.18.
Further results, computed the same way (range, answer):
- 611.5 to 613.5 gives 1.28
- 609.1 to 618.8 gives 1.39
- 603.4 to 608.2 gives 1.18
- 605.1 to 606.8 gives 1.17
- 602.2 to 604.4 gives 1.19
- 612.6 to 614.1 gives 1.34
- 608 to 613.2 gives 1.22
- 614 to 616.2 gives 1.47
